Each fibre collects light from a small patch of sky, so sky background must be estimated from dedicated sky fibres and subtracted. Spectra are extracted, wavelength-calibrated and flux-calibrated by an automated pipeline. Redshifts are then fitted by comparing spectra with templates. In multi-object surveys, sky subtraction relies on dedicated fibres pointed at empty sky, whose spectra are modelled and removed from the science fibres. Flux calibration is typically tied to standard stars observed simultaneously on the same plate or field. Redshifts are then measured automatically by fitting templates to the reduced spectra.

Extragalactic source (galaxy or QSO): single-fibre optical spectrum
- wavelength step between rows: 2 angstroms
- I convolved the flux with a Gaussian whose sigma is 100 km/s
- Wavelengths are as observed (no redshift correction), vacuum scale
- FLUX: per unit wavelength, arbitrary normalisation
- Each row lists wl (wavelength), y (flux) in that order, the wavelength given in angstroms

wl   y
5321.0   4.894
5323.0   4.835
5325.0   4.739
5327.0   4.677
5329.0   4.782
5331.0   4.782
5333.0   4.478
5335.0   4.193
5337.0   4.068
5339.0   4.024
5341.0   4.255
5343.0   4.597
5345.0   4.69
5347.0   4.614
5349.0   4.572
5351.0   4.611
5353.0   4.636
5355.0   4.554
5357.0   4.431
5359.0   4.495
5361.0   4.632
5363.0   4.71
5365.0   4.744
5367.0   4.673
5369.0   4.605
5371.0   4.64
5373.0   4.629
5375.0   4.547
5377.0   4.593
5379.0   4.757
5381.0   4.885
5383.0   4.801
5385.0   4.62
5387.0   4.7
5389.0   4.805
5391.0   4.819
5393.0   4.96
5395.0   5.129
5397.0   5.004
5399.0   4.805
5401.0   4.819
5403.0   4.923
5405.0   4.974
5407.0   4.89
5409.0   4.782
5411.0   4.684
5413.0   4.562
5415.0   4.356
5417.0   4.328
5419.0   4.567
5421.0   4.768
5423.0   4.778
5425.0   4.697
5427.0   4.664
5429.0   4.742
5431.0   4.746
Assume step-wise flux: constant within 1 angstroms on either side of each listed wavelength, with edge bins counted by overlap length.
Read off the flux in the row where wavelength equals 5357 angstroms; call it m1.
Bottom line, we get 4.431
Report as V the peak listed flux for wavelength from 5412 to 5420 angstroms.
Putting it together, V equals 4.567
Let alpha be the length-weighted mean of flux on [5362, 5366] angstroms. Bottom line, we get 4.73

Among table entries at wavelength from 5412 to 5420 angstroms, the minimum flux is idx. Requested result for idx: 4.328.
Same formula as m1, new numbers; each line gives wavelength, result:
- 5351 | 4.611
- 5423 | 4.778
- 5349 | 4.572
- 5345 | 4.69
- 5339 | 4.024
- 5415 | 4.356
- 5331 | 4.782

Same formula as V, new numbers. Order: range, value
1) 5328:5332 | 4.782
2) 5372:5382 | 4.885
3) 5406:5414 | 4.89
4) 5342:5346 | 4.69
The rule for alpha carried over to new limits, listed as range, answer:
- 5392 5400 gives 4.97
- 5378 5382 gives 4.82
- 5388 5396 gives 4.93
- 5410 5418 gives 4.48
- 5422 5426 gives 4.74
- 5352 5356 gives 4.6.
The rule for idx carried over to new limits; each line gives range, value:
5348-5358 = 4.431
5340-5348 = 4.255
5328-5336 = 4.193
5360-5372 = 4.605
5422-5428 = 4.664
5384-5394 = 4.62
